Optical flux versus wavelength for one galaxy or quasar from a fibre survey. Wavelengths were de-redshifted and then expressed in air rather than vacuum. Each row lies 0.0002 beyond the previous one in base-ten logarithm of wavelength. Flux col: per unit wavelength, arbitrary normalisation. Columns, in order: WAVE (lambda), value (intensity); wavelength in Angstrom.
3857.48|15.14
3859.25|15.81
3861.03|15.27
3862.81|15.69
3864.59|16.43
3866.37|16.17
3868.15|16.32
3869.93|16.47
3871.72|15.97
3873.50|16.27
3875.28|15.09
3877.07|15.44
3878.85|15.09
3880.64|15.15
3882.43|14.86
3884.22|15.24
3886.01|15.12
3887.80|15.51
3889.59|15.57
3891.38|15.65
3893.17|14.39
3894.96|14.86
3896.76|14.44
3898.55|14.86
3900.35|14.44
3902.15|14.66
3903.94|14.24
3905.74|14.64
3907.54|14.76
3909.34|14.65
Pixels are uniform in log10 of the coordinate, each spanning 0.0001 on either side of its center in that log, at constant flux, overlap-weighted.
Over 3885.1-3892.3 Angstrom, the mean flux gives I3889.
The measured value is 15.5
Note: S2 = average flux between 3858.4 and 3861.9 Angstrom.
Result 15.5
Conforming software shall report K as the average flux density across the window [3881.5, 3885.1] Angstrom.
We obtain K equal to 15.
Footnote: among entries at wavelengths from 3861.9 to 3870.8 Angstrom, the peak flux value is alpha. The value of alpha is 16.47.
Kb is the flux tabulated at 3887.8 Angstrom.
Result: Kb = 15.51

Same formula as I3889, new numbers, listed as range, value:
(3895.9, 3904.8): 14.5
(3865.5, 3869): 16.2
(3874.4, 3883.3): 15.1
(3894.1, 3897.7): 14.6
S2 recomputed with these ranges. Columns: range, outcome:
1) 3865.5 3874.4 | 16.2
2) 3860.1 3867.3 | 15.9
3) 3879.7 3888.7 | 15.2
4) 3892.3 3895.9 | 14.6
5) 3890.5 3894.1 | 15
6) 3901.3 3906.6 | 14.5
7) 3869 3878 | 15.9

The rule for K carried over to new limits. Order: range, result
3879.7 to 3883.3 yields 15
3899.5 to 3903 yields 14.5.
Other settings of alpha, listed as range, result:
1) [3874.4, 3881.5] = 15.44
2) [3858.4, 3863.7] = 15.81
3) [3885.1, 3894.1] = 15.65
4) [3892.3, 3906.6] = 14.86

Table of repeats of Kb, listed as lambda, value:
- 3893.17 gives 14.39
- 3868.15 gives 16.32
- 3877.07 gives 15.44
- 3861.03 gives 15.27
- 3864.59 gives 16.43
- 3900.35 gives 14.44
